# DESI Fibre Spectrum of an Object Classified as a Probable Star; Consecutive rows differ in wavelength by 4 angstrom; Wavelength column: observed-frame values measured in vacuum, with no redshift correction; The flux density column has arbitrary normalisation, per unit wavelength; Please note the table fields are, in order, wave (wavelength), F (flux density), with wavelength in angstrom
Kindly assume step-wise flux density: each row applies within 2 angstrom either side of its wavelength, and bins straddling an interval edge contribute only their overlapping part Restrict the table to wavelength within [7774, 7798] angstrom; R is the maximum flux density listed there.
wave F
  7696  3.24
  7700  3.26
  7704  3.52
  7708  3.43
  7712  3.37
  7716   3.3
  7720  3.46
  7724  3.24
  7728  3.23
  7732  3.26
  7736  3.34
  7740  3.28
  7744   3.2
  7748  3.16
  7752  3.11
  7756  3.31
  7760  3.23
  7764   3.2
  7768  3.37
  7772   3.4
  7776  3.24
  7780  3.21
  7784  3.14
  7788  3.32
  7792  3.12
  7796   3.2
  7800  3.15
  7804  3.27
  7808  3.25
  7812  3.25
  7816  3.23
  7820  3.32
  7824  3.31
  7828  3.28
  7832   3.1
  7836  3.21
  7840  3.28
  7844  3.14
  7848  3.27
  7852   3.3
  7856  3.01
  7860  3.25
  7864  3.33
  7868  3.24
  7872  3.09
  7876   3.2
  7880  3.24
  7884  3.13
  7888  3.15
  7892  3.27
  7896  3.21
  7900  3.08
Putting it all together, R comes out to 3.32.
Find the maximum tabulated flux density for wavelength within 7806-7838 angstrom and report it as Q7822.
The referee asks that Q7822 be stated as 3.32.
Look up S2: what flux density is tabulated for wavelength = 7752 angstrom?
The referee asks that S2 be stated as 3.11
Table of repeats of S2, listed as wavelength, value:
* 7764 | 3.2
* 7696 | 3.24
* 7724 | 3.24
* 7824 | 3.31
